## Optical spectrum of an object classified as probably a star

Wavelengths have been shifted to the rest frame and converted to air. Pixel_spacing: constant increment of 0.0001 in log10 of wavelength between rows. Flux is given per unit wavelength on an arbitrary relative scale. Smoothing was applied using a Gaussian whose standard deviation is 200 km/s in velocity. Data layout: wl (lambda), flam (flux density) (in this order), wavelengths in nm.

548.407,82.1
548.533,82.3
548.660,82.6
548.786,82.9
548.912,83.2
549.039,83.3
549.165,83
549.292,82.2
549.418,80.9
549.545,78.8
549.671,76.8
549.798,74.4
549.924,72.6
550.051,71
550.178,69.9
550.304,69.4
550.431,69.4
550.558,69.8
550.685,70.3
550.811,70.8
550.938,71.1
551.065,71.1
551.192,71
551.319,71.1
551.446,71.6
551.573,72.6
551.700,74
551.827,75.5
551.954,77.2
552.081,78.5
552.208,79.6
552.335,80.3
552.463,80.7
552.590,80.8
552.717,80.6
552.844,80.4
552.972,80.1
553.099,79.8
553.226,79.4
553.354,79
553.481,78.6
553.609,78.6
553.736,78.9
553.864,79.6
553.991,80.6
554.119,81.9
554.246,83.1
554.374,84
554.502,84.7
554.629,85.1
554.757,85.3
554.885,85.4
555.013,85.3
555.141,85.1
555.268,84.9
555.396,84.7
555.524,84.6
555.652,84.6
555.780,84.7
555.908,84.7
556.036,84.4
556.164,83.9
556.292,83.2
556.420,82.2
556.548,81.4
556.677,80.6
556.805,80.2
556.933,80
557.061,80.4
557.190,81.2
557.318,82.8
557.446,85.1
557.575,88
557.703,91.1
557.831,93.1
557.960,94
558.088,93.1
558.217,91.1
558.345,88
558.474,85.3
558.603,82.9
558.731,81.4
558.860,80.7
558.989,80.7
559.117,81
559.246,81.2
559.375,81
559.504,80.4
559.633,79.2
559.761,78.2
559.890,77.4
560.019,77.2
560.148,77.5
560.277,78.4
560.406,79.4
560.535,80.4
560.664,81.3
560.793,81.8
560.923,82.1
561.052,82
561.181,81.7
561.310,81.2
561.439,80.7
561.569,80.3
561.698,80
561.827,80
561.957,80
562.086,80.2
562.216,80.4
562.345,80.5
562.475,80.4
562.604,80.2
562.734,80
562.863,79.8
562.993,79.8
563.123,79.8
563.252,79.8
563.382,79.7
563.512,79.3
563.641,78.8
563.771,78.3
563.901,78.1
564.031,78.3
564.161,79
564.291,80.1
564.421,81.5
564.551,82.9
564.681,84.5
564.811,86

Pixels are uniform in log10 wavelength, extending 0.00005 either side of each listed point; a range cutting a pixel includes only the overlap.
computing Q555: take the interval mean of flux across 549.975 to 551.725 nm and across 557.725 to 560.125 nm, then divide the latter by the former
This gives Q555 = 1.2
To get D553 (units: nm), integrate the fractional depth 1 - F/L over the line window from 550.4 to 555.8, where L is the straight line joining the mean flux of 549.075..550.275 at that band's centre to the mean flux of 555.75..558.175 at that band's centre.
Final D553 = 0.11 nm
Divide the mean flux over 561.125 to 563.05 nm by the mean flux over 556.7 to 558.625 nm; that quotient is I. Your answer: 0.93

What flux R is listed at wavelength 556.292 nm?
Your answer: 83.2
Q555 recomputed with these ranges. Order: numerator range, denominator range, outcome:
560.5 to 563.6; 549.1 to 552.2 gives 1.09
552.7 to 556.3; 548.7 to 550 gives 1.04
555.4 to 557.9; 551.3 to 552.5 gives 1.10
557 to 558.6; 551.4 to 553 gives 1.12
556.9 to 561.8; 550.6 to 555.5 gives 1.05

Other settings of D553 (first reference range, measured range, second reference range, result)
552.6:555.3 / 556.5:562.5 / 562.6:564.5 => -0.130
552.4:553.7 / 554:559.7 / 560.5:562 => -0.272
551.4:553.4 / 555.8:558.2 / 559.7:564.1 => -0.186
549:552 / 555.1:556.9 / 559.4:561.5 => -0.143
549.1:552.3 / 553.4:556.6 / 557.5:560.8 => -0.177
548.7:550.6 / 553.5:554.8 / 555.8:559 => -0.009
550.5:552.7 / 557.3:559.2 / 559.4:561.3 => -0.193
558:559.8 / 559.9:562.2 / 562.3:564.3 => 0.036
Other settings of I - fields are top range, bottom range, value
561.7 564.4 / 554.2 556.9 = 0.95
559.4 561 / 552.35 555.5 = 0.97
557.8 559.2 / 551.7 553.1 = 1.09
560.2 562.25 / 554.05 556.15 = 0.95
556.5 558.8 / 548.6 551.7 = 1.14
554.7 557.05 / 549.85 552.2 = 1.16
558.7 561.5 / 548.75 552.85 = 1.06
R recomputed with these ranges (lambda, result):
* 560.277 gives 78.4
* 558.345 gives 88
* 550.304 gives 69.4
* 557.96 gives 94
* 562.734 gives 80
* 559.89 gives 77.4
